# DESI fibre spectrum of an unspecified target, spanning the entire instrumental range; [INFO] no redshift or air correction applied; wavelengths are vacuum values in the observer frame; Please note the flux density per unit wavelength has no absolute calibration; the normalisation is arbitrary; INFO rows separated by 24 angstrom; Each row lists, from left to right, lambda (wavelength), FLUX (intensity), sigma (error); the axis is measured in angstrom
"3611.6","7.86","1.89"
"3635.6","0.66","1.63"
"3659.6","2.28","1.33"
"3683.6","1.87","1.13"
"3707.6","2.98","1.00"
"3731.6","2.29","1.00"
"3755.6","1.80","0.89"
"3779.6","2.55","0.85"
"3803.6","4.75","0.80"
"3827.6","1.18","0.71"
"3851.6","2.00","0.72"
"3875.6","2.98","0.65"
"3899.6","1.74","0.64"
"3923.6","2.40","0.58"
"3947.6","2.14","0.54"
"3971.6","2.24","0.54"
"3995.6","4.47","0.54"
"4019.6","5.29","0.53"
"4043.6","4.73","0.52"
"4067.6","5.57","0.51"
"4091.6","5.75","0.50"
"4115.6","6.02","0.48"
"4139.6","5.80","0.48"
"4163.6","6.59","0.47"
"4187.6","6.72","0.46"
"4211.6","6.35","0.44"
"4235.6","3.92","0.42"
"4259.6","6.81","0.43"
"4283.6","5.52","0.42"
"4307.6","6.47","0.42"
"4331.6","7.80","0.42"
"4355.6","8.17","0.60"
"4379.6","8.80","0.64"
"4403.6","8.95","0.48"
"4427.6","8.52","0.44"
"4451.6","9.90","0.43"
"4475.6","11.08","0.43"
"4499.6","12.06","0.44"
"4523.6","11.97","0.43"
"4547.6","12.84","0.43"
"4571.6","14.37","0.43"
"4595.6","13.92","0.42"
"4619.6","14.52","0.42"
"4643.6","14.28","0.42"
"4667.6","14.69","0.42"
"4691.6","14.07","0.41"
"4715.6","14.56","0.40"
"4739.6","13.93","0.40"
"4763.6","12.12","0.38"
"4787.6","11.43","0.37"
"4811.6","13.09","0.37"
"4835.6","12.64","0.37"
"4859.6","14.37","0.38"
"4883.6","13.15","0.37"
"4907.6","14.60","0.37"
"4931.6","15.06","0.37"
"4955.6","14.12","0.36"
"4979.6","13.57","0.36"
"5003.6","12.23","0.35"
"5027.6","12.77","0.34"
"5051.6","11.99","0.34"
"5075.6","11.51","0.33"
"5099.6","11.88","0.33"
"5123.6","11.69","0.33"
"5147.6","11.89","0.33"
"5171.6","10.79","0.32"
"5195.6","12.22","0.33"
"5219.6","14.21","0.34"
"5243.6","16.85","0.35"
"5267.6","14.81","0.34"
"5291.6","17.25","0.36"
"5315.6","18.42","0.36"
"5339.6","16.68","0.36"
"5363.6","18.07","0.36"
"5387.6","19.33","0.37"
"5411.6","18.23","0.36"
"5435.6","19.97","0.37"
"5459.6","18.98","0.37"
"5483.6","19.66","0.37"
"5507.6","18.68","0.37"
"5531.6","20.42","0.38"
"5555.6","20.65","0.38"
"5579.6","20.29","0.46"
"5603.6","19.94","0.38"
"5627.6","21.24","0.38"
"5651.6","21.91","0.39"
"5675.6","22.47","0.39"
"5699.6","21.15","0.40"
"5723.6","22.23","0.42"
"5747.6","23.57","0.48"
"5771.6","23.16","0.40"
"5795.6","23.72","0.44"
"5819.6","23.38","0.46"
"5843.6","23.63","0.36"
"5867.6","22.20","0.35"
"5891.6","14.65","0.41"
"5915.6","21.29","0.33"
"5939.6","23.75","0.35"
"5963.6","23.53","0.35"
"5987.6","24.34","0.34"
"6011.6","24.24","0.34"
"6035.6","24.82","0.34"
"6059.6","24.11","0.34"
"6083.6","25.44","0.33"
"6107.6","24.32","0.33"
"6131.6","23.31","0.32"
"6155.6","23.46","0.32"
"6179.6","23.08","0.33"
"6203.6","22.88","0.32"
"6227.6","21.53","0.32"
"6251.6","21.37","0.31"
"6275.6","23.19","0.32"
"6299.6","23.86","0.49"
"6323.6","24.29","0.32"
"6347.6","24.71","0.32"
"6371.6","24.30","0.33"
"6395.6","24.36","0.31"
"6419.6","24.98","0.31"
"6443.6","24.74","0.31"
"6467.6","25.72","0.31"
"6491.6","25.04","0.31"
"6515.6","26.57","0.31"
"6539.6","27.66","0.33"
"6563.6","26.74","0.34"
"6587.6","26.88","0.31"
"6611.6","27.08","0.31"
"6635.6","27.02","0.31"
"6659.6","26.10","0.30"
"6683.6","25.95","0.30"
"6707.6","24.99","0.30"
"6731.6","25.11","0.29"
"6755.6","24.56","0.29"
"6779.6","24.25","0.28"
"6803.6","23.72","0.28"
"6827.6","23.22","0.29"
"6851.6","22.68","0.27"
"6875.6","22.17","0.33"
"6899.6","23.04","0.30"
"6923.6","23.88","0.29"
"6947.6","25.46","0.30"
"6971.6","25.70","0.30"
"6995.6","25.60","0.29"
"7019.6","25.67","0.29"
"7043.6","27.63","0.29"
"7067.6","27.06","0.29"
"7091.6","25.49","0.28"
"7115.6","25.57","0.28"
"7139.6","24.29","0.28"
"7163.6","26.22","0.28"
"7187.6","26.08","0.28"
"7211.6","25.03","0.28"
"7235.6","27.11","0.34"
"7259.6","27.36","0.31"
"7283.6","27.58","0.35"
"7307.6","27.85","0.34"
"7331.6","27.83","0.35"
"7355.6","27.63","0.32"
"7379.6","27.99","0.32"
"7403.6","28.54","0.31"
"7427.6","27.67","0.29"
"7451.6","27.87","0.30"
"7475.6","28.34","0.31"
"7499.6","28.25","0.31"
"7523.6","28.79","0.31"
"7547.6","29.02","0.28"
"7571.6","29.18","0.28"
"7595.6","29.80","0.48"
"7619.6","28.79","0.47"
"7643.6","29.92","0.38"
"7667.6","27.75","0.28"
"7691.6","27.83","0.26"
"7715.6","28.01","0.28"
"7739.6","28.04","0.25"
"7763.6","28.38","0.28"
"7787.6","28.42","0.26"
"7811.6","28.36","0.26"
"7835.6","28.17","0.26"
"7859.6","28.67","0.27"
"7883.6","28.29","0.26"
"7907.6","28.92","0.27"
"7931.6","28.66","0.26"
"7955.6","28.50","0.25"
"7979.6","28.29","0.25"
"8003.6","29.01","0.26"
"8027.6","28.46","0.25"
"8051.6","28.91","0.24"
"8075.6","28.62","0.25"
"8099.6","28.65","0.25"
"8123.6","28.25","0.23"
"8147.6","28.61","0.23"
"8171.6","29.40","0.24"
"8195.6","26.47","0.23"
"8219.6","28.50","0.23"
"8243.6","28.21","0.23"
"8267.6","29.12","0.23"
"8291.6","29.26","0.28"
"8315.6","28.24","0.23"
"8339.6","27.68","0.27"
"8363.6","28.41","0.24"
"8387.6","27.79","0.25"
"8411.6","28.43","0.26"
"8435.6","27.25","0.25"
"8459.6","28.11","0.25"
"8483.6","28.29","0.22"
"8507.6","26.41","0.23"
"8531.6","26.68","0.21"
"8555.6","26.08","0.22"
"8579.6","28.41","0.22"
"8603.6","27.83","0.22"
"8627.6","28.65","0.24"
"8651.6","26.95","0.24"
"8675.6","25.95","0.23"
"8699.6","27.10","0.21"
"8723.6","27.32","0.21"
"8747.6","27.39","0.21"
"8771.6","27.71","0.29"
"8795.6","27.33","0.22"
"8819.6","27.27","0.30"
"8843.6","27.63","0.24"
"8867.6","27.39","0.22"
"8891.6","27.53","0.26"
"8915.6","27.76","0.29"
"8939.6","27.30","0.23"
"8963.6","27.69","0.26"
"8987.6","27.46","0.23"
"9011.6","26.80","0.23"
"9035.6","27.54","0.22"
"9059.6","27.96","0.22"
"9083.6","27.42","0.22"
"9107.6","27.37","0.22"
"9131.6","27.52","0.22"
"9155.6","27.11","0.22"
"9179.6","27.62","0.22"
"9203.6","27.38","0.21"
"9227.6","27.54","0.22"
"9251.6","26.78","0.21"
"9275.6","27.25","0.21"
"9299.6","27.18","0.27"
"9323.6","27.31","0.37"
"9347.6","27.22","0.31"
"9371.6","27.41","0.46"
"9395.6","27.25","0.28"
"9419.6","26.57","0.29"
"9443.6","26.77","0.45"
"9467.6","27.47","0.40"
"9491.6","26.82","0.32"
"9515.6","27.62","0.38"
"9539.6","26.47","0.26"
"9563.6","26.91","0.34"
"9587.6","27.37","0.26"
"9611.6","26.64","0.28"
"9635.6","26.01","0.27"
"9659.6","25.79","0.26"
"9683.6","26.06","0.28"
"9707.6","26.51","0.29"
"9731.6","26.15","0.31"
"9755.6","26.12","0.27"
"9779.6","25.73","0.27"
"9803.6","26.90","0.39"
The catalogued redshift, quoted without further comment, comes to 0.00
